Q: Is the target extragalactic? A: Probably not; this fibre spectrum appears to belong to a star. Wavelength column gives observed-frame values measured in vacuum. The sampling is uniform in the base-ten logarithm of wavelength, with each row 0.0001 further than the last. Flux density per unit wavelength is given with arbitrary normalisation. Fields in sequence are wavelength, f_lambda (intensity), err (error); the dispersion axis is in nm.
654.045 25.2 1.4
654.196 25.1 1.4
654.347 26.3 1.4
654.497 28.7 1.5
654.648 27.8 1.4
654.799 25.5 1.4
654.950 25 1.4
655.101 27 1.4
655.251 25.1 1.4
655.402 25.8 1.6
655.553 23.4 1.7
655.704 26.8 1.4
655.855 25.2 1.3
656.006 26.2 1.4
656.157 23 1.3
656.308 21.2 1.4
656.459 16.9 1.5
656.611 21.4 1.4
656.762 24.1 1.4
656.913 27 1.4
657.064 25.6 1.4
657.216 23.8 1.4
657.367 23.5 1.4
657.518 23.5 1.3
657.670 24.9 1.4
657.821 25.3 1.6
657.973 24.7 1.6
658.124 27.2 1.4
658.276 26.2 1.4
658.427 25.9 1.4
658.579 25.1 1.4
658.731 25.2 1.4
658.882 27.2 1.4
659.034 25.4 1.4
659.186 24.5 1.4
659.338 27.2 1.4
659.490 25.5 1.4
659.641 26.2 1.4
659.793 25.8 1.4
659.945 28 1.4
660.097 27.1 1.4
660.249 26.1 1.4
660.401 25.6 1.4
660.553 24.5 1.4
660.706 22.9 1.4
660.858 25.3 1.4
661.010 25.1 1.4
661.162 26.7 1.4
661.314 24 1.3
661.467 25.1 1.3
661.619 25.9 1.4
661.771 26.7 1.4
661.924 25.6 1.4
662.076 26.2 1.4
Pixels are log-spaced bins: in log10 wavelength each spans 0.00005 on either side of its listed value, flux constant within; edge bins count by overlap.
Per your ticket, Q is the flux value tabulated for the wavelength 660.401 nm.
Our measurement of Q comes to 25.6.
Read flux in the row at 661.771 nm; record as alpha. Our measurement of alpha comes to 26.7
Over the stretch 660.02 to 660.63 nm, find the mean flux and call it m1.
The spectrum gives 25.8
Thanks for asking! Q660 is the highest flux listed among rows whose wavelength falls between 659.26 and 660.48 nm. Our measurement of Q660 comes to 28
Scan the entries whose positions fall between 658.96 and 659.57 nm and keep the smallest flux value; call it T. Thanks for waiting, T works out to 24.5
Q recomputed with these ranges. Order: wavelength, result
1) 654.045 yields 25.2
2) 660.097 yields 27.1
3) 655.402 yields 25.8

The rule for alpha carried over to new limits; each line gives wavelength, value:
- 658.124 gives 27.2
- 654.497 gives 28.7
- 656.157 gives 23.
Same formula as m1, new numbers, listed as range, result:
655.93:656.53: 21.9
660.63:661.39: 24.8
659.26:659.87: 26.2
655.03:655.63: 25.3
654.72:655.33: 25.7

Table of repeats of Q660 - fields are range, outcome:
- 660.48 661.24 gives 26.7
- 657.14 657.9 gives 25.3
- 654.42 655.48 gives 28.7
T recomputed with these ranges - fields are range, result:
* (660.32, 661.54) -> 22.9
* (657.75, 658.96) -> 24.7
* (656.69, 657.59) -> 23.5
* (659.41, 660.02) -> 25.5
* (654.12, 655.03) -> 25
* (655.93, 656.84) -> 16.9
